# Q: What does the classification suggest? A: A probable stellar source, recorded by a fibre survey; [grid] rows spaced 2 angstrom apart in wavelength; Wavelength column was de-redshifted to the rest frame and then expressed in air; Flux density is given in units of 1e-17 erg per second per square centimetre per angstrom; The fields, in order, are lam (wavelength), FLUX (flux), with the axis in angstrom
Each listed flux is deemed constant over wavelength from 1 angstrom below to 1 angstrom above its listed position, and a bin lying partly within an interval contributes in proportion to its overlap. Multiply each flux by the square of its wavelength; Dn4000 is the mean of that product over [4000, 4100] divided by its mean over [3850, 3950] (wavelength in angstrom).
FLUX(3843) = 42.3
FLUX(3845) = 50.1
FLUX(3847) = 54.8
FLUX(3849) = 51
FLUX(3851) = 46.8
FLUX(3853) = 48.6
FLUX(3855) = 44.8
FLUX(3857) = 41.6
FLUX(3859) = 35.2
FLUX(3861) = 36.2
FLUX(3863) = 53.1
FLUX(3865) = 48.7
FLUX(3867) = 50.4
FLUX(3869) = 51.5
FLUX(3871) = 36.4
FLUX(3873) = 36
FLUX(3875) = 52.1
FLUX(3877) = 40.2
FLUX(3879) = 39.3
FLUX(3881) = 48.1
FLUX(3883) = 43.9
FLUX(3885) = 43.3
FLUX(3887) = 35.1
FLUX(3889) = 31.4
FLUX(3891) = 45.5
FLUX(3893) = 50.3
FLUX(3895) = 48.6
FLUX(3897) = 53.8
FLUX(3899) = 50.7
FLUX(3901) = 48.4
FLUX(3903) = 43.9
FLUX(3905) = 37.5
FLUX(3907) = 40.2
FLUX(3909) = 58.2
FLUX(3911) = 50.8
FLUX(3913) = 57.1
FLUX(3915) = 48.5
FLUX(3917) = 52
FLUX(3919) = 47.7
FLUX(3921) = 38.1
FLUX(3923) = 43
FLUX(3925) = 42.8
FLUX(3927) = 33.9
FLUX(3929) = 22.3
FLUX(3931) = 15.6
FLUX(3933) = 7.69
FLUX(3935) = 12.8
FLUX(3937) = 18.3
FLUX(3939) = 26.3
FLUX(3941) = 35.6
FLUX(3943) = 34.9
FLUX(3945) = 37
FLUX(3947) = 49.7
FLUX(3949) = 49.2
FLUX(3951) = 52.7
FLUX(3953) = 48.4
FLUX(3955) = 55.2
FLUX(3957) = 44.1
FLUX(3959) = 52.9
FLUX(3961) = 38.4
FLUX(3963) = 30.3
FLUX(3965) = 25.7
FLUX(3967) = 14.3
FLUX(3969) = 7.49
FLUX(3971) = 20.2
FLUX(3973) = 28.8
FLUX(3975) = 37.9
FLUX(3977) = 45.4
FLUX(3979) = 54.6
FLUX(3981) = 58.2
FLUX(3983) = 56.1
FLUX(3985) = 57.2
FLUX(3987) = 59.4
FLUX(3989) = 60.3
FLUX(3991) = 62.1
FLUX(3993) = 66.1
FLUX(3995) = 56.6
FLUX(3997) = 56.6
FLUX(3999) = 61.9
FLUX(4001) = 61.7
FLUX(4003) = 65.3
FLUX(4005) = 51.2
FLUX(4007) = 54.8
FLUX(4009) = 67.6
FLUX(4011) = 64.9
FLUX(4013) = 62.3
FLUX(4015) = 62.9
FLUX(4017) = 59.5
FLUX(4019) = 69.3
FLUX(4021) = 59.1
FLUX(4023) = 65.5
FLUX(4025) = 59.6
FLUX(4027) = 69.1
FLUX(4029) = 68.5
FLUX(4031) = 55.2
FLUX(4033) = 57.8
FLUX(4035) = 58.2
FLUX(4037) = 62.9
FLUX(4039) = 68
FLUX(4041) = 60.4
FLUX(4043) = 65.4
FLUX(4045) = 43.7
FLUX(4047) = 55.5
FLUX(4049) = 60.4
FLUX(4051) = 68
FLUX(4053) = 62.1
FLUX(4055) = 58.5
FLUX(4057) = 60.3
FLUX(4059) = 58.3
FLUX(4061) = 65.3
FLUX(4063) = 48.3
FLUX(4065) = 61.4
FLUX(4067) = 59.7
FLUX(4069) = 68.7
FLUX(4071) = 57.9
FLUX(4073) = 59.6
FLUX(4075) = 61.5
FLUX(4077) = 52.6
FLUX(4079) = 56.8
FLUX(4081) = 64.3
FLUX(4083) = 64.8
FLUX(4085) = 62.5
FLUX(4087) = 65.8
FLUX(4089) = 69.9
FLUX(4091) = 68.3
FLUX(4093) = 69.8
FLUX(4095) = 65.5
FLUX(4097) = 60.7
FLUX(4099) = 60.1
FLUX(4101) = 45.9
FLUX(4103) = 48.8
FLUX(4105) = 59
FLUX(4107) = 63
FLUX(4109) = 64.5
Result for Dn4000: 1.6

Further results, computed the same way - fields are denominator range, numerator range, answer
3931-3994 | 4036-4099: 1.62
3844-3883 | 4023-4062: 1.47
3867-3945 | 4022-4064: 1.62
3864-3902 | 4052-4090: 1.49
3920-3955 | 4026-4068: 1.87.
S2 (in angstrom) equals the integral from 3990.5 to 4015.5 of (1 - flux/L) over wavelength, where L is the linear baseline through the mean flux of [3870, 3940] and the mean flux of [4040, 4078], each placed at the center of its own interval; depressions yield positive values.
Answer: -4.2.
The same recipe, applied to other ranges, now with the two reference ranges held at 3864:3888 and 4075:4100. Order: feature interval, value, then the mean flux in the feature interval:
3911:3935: 5.6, 36.7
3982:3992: -0.9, 59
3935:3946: 4.6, 28.8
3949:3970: 5.6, 37.5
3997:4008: -0.7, 58.8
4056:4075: 0.4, 60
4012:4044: -2.7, 62.7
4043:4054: 0.2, 58.6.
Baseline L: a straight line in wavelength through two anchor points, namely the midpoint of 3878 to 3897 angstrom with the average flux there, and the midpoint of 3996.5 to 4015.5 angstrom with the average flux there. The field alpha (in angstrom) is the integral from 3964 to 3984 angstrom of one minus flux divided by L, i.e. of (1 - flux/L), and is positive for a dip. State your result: 7.68 angstrom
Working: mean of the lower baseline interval 43.4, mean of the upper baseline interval 61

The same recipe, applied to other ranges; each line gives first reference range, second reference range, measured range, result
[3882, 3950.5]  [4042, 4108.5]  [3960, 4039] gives -3.43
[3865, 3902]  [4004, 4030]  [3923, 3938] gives 8.12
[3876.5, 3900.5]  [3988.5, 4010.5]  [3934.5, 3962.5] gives 7.00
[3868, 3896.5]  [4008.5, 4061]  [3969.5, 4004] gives 2.03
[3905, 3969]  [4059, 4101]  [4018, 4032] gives -3.02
